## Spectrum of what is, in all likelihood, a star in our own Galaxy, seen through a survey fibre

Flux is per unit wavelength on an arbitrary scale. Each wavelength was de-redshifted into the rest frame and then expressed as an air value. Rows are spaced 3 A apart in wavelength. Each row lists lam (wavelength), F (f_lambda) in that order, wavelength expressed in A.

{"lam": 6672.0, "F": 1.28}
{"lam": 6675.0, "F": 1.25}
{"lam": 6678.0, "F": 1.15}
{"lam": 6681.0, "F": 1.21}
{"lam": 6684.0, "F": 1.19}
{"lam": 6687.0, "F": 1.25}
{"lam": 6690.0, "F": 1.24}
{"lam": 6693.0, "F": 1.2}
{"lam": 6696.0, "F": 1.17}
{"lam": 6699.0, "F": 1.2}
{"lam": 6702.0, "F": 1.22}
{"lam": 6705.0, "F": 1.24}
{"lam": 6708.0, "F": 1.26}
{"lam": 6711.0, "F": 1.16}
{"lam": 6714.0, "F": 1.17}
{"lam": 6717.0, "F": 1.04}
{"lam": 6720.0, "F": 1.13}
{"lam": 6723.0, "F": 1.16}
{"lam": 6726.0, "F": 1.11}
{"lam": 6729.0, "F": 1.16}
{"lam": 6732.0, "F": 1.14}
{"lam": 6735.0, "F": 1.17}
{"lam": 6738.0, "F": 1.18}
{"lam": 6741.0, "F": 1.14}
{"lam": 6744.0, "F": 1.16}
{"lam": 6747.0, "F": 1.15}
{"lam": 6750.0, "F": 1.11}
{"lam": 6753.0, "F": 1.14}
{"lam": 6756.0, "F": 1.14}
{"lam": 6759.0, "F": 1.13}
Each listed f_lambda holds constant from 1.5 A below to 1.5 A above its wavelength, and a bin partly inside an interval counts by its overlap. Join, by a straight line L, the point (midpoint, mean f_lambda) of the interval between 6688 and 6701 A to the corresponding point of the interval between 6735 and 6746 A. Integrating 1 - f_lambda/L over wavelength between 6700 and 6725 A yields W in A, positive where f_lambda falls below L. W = 0.3 A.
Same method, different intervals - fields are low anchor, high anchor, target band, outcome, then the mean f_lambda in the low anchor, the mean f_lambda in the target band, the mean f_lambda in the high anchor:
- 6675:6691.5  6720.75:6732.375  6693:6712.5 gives -0.5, 1.21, 1.21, 1.14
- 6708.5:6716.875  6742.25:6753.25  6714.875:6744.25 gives 0.2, 1.16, 1.14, 1.14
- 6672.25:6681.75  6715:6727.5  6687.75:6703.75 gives -0.5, 1.21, 1.21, 1.11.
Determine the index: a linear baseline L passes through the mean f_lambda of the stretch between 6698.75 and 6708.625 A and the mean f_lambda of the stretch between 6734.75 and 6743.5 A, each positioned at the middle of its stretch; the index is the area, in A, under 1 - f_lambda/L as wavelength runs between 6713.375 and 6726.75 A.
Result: 0.9 A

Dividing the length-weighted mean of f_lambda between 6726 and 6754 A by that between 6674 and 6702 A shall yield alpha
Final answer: 0.95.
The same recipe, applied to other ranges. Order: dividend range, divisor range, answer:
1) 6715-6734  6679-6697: 0.93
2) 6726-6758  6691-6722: 0.97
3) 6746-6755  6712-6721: 1.02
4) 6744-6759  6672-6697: 0.94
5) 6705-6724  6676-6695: 0.96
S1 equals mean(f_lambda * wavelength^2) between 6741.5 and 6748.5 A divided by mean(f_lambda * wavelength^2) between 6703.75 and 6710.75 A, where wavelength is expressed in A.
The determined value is 0.94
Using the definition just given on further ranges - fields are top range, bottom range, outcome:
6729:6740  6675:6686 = 0.99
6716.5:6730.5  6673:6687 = 0.94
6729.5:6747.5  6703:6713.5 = 0.96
